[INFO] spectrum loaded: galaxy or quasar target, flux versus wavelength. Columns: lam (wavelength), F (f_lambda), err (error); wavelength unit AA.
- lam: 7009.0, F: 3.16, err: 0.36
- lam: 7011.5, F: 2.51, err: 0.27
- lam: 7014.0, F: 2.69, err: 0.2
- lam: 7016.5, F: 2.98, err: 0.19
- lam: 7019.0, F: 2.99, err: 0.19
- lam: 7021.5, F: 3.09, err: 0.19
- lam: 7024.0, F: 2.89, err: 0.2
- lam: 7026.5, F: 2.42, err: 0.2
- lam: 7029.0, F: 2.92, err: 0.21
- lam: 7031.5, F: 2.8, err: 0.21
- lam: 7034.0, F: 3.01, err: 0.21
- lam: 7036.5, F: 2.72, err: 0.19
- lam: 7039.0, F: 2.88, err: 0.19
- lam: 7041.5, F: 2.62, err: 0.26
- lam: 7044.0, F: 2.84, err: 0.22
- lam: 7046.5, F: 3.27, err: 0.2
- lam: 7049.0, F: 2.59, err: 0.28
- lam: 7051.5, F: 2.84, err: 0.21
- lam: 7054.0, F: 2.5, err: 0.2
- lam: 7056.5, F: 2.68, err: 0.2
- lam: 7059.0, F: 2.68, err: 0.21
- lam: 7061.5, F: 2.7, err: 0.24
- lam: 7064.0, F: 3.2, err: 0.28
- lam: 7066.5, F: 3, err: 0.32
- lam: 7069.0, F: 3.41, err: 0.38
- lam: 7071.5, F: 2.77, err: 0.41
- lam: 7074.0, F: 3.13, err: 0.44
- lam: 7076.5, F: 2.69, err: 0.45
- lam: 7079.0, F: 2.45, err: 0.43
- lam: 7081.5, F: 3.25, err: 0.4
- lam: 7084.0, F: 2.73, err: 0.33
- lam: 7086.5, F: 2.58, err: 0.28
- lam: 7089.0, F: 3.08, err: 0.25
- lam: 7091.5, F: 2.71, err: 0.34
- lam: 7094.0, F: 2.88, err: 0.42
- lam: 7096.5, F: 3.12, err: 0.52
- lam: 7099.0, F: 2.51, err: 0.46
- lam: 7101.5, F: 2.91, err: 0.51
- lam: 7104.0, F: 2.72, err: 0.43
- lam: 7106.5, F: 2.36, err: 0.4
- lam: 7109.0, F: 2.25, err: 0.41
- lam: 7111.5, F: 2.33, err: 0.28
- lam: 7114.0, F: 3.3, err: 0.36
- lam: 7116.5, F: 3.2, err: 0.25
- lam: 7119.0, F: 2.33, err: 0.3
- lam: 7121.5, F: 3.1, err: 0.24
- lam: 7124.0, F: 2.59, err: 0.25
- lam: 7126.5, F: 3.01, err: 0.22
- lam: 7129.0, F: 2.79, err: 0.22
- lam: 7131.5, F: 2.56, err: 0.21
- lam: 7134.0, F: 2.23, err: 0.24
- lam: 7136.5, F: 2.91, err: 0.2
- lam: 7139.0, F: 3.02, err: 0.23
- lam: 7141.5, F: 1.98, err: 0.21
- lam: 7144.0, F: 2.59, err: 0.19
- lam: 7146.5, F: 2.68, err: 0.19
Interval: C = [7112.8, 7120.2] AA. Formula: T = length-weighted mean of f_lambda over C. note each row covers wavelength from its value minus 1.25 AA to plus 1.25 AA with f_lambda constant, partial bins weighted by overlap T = 2.95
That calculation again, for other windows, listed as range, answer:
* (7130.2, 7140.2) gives 2.68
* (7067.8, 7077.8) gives 3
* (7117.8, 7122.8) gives 2.72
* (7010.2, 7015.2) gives 2.6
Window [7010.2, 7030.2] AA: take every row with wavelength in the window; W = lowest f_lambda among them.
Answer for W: 2.42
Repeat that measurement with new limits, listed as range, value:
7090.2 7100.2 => 2.51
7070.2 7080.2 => 2.45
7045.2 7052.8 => 2.59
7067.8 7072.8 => 2.77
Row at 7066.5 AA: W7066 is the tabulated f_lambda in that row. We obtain 3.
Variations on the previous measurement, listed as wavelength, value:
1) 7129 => 2.79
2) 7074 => 3.13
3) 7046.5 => 3.27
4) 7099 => 2.51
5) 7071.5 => 2.77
